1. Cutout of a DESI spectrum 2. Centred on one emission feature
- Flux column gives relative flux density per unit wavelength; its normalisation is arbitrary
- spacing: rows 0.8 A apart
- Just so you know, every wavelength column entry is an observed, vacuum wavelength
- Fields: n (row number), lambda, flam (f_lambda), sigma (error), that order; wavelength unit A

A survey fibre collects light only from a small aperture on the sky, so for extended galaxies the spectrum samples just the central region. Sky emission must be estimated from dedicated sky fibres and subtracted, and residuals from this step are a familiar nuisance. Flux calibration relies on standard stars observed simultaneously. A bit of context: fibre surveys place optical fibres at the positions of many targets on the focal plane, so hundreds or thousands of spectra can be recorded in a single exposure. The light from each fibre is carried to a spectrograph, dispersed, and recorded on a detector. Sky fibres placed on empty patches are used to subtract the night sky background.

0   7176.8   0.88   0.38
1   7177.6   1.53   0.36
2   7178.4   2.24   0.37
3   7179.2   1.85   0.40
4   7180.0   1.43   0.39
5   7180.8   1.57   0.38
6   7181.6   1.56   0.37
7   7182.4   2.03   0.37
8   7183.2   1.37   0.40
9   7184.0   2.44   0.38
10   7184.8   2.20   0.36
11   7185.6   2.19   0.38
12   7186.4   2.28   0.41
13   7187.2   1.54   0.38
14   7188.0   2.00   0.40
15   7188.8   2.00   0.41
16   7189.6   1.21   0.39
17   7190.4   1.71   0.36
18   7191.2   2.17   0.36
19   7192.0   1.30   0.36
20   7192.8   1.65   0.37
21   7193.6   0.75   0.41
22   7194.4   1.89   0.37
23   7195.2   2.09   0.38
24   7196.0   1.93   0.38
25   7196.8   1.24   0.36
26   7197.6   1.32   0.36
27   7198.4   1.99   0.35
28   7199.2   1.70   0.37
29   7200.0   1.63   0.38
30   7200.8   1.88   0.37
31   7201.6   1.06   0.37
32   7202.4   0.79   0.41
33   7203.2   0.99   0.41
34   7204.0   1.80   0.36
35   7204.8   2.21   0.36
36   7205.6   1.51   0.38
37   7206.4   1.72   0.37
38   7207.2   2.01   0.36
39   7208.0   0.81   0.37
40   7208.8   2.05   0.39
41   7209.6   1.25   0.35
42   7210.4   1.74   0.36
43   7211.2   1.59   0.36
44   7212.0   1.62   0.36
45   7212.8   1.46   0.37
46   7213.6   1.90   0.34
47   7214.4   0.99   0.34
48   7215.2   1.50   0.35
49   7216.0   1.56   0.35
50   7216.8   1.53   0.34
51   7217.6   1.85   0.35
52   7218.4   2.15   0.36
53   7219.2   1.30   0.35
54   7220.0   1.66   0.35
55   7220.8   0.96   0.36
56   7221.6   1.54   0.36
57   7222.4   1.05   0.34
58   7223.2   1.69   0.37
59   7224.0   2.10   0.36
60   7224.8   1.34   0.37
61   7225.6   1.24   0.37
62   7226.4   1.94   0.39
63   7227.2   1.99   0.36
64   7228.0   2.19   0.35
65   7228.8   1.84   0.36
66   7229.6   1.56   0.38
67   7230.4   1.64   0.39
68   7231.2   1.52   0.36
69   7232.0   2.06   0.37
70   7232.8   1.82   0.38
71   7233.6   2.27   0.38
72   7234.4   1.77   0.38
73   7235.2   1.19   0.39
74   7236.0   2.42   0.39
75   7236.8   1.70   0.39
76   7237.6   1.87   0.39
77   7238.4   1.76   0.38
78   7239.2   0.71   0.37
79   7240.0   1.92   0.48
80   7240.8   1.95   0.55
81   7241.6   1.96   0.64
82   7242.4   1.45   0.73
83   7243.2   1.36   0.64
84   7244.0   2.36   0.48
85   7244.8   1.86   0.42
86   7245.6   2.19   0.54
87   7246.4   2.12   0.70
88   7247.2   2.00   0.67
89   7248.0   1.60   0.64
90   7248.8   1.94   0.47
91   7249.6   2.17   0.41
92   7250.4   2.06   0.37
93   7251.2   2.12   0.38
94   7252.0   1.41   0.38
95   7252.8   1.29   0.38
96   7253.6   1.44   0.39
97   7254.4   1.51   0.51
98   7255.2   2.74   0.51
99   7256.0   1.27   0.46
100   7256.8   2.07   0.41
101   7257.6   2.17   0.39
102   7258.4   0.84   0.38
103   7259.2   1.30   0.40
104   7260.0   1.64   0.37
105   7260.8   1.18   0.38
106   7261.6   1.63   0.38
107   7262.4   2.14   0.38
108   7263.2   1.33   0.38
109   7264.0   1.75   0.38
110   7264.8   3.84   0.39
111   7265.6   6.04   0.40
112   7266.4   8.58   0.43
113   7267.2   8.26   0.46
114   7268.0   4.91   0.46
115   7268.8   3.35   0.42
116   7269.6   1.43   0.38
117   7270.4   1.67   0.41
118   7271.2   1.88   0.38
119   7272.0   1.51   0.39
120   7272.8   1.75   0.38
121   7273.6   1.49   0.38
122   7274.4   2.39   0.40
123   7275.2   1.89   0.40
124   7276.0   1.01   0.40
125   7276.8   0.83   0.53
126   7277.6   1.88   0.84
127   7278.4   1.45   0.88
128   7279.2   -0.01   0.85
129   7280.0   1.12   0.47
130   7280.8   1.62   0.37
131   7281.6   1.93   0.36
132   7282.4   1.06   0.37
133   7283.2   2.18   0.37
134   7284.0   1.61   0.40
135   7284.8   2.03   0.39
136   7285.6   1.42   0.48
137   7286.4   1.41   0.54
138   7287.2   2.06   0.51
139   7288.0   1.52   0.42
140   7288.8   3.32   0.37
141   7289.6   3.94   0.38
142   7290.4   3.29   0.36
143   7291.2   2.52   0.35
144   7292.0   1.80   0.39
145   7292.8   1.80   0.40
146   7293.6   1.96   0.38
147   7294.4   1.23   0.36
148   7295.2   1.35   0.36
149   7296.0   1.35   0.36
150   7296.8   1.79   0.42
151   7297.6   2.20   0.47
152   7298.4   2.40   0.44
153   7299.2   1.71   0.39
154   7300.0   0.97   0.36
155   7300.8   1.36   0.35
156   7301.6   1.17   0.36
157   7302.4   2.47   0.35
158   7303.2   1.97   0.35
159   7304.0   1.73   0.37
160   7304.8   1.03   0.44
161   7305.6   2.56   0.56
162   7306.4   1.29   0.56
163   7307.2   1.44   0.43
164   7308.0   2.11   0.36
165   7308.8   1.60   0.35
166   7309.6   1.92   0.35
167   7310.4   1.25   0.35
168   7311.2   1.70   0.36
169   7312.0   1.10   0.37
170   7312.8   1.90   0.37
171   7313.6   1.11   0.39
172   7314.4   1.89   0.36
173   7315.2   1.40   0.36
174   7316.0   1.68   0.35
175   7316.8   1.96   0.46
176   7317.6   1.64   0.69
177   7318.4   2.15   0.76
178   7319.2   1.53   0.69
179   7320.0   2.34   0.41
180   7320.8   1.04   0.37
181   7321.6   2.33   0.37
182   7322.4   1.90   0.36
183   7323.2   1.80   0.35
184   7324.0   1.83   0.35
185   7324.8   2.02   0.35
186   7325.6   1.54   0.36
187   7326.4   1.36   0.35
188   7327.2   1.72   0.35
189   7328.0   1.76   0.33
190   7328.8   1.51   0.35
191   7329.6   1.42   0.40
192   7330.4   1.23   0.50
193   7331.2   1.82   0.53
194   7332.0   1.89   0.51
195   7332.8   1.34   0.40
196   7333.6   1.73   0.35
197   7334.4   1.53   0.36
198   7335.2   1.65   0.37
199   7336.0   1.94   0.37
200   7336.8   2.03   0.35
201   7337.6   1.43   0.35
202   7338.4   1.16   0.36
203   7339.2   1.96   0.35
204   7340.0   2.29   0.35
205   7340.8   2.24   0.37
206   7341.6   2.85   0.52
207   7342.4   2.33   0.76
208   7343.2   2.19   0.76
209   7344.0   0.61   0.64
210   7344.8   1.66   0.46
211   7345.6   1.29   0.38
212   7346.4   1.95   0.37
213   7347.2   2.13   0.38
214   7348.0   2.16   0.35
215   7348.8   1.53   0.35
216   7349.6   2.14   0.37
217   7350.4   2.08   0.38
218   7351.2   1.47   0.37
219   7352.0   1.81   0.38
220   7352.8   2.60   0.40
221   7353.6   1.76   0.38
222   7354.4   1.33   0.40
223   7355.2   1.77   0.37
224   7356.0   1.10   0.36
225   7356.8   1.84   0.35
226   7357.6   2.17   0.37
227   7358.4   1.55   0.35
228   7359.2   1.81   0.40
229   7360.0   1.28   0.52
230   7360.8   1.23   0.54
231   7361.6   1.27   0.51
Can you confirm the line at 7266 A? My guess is Halpha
